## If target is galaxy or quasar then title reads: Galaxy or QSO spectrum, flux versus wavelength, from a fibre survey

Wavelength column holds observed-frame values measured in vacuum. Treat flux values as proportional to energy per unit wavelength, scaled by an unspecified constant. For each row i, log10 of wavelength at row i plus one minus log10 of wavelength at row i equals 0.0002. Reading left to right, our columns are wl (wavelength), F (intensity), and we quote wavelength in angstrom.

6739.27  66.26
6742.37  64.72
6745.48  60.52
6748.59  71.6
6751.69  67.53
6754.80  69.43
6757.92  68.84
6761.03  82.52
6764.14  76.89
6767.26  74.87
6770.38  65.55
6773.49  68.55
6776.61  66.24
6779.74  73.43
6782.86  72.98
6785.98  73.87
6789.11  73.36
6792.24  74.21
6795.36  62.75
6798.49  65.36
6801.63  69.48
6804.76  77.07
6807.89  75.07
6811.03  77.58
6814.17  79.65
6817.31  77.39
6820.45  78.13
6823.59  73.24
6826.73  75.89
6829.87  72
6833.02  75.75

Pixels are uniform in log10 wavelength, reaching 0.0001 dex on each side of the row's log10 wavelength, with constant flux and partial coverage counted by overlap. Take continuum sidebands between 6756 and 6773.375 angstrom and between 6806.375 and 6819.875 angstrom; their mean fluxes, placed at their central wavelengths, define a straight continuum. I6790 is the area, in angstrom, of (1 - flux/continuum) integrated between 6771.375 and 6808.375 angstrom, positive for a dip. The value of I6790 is 2.25 angstrom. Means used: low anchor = 73.2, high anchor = 77.4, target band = 70.8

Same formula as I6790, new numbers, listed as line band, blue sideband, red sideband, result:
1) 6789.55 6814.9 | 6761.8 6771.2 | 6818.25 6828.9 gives 0.86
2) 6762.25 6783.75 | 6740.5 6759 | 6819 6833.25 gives -0.59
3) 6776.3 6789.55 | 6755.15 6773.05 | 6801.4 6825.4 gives 0.35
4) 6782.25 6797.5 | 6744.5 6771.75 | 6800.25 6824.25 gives 0.60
